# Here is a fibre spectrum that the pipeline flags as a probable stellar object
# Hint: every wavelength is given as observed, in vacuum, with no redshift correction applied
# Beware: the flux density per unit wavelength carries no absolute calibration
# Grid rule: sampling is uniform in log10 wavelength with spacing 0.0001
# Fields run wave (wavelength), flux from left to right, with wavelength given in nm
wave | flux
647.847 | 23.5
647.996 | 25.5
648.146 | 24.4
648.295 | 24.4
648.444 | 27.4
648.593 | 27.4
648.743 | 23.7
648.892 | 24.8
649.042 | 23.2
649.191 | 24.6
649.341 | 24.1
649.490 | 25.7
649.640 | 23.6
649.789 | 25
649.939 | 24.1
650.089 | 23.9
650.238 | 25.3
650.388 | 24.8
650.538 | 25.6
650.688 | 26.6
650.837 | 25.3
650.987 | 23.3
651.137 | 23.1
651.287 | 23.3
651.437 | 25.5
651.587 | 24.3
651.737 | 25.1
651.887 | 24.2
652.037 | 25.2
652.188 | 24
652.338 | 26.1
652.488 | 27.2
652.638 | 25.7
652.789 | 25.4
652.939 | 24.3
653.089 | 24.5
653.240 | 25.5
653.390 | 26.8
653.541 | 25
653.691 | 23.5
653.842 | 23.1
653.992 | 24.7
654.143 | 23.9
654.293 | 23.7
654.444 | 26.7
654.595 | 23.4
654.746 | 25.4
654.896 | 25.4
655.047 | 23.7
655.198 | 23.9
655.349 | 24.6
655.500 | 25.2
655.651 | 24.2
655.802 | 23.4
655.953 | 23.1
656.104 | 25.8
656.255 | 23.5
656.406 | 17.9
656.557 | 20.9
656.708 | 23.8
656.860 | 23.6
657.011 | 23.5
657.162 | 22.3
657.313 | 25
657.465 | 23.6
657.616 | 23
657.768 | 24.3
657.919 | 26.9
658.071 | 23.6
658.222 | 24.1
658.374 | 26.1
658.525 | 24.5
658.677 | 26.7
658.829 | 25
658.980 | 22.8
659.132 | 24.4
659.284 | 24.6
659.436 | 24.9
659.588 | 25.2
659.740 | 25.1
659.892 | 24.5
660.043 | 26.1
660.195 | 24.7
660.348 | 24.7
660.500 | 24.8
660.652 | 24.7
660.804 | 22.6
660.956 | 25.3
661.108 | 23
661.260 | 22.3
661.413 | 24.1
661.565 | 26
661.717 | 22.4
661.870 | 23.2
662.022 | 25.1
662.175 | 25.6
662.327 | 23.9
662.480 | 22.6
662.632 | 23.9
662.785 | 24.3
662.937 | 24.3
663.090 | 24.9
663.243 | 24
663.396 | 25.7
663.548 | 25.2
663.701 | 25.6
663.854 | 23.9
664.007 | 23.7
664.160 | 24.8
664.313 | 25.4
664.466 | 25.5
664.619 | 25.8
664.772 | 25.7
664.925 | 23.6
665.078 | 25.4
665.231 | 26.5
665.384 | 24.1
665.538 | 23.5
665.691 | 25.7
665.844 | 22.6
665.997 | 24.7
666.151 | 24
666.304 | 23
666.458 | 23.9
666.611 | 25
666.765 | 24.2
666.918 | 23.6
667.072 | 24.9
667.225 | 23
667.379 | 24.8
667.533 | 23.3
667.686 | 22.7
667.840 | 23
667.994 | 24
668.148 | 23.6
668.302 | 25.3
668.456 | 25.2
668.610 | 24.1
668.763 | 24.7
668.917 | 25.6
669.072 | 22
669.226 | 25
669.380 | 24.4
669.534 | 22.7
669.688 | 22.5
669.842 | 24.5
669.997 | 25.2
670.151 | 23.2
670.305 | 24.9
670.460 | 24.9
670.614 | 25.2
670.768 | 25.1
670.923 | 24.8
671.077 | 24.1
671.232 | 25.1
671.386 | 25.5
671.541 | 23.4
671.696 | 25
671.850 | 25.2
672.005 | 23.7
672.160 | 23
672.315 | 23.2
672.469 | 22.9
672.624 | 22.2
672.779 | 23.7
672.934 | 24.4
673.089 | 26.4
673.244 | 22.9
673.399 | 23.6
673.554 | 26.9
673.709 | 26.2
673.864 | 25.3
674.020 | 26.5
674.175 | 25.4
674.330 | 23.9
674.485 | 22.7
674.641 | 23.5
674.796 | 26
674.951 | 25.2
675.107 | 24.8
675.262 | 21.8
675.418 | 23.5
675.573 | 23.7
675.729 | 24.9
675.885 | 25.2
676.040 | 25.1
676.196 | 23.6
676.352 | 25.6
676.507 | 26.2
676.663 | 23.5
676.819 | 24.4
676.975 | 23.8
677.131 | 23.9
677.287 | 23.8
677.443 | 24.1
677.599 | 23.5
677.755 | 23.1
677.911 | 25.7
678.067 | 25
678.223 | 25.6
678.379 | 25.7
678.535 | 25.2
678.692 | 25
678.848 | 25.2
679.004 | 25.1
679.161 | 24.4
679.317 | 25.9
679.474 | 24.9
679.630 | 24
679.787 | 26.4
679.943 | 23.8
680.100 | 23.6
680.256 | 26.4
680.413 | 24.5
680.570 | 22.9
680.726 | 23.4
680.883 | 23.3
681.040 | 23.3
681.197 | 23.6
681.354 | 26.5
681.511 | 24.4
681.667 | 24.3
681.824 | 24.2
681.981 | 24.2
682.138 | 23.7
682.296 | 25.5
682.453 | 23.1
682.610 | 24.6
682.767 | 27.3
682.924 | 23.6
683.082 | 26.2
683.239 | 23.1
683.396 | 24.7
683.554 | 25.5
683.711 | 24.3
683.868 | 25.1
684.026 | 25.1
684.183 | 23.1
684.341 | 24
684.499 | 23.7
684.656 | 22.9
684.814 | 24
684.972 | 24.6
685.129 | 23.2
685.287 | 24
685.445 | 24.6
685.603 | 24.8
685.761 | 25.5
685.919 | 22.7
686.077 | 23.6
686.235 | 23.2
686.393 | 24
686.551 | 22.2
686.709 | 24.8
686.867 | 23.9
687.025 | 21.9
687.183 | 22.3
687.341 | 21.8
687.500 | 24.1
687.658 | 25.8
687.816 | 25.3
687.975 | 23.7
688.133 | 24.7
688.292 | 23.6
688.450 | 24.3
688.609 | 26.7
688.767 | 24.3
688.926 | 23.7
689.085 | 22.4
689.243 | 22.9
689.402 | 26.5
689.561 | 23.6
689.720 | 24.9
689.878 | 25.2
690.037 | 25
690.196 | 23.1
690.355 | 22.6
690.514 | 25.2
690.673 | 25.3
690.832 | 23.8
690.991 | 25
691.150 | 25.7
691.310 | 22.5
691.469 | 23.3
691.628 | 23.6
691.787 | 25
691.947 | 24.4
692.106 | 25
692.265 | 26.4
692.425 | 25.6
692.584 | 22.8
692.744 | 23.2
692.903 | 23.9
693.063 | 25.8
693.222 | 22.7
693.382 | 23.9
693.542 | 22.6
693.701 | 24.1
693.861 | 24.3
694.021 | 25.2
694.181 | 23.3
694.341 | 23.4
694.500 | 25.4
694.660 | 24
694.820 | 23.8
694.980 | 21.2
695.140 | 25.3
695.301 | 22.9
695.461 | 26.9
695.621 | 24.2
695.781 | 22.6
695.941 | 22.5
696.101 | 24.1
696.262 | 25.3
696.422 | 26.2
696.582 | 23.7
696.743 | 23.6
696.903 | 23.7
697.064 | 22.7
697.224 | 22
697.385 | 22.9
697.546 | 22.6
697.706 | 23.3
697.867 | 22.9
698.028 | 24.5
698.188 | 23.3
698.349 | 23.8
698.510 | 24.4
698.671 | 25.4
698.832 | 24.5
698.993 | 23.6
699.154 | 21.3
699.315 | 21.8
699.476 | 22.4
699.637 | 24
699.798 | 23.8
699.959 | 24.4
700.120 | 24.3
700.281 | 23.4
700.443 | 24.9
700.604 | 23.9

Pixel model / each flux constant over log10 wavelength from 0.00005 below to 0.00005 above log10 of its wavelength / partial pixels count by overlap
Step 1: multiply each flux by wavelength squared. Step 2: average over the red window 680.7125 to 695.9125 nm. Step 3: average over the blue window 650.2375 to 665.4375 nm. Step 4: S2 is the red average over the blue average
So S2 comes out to 1.1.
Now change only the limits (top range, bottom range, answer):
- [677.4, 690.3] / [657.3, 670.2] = 1.06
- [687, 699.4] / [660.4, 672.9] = 1.07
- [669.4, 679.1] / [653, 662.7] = 1.06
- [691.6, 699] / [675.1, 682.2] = 1.03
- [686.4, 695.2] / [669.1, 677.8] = 1.04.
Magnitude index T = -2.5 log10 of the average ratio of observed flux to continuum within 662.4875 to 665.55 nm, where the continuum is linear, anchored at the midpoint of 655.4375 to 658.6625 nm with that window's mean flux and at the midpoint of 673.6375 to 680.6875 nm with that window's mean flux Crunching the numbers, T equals -0.03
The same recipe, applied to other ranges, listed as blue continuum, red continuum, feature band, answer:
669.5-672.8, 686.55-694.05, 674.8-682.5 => -0.02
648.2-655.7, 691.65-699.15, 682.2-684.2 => -0.03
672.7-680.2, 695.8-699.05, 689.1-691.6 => -0.01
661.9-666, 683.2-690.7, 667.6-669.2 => 0.02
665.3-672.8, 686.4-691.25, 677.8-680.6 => -0.04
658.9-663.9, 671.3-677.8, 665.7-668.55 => 0.02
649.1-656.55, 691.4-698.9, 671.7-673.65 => 0.01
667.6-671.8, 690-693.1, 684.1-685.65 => 0.02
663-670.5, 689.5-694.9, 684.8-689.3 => 0.02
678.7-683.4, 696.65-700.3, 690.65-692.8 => -0.02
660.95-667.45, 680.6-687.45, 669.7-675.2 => -0.01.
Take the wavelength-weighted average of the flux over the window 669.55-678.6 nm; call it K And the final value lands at 24.4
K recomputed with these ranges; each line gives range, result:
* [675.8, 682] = 24.6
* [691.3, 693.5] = 24.2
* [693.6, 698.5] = 23.8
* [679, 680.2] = 24.8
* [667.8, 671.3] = 24.3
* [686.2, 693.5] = 24.1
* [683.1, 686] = 24.2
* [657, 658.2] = 24.1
